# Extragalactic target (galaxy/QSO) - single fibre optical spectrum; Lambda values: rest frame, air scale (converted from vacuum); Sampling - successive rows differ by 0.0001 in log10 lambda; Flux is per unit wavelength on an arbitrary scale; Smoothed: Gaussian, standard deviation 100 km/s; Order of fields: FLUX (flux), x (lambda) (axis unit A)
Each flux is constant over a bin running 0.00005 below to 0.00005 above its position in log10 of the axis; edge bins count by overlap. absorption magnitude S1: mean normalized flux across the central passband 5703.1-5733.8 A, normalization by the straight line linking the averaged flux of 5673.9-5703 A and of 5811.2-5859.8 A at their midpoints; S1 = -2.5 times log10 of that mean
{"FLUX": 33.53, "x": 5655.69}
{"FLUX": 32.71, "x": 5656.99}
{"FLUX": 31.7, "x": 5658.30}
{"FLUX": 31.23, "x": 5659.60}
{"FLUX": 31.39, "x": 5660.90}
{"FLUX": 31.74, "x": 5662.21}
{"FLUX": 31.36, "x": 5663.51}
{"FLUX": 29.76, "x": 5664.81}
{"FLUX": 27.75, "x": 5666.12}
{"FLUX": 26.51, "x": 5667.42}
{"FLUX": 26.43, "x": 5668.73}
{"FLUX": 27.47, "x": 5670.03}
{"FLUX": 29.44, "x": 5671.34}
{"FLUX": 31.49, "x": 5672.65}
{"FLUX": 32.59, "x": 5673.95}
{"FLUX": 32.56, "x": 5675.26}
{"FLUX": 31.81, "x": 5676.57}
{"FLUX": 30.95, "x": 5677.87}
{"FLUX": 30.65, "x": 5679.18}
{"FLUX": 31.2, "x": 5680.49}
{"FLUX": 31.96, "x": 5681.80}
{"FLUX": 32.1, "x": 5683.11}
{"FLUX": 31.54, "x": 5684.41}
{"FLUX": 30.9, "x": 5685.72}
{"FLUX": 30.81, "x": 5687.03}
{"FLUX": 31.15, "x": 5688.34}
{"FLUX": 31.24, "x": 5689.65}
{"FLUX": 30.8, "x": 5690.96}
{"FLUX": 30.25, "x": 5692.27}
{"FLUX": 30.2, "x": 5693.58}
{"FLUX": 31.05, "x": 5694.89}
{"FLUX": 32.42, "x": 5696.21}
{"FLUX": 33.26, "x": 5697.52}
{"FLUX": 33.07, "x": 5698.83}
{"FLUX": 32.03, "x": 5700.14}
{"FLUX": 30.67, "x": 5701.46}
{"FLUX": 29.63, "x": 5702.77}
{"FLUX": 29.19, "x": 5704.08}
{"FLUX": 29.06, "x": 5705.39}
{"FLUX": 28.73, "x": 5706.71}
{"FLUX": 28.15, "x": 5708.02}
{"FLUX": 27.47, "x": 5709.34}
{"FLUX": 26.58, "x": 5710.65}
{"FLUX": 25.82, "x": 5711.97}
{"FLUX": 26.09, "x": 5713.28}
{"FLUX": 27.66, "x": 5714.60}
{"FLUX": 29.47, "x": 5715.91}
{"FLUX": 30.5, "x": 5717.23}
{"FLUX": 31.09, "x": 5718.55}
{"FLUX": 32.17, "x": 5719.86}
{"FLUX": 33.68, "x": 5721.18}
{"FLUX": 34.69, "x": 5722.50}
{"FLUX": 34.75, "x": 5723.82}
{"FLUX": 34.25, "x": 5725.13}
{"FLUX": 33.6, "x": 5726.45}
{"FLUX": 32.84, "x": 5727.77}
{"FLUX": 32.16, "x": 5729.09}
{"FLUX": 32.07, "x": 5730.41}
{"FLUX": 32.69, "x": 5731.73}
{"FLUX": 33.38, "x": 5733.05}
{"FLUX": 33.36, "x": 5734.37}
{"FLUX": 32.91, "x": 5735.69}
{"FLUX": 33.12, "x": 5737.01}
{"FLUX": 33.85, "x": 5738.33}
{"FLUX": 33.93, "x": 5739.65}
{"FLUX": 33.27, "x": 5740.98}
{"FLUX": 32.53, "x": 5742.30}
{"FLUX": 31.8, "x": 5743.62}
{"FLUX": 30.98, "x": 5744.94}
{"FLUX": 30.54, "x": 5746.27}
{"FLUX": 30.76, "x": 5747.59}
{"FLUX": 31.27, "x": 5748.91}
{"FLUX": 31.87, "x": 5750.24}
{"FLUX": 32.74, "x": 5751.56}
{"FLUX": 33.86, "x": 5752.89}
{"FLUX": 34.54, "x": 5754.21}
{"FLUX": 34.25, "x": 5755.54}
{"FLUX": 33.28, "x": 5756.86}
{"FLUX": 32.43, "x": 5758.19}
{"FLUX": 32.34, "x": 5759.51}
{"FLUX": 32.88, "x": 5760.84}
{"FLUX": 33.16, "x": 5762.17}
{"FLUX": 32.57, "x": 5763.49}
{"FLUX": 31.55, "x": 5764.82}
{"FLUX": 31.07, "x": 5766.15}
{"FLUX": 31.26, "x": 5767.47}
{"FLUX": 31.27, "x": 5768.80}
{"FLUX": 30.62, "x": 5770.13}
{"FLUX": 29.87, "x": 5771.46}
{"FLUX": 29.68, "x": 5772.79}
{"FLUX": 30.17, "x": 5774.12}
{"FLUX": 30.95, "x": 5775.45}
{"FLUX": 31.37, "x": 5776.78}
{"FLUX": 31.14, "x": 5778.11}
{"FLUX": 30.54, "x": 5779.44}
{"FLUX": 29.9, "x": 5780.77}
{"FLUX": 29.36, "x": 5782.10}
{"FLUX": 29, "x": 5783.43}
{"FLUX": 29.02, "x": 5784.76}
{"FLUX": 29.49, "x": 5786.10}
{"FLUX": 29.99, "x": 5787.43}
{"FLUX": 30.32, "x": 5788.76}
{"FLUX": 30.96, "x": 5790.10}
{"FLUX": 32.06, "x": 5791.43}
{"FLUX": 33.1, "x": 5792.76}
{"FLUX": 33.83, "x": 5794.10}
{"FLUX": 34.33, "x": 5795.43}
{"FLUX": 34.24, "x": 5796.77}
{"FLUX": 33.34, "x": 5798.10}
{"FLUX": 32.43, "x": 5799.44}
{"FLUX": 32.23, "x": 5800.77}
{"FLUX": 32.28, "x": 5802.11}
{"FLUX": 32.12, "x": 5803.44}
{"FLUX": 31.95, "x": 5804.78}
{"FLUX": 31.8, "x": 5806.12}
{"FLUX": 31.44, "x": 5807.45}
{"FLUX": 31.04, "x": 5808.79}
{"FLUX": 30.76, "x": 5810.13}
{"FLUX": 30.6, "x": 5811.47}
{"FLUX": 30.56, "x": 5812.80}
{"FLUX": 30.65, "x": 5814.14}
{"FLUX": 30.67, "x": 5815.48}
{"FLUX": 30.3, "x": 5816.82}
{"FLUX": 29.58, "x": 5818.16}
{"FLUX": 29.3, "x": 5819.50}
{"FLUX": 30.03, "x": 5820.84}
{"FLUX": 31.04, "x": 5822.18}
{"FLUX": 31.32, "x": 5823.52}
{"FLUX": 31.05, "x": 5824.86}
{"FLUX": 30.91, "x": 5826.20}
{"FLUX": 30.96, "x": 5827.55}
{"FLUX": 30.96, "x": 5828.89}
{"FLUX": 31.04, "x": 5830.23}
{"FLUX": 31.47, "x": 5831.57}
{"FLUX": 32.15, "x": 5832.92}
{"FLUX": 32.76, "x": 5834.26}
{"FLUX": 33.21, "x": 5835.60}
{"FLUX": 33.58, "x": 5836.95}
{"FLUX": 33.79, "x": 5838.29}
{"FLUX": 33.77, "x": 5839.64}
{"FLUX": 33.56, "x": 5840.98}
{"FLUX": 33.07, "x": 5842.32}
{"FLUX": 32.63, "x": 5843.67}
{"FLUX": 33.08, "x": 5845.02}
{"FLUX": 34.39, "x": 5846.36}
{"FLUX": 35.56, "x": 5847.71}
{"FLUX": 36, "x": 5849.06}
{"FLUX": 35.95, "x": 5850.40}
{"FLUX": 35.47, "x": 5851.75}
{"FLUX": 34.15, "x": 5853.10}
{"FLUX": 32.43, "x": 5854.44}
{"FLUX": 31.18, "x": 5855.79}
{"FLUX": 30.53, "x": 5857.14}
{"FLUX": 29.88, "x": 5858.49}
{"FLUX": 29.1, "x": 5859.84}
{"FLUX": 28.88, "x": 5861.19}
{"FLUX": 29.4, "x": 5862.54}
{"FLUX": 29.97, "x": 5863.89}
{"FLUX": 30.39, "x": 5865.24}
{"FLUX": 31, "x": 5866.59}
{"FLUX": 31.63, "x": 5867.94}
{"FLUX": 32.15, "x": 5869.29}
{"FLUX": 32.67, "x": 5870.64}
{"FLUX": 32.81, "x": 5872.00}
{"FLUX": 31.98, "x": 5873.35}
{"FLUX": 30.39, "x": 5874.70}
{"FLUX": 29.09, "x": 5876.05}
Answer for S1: 0.03 mag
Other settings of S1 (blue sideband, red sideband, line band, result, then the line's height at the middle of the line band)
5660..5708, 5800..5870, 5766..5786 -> 0.04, 31.3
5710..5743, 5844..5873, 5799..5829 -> 0.04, 32.1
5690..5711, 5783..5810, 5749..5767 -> -0.05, 31.1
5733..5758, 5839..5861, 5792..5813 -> 0.02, 32.9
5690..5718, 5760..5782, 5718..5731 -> -0.11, 30.1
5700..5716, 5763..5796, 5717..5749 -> -0.12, 29.3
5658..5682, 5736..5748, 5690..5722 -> 0.05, 31.4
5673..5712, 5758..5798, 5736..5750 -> -0.04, 31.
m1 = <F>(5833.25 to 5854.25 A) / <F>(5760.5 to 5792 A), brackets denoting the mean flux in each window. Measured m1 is 1.11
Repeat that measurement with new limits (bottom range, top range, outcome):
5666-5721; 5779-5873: 1.05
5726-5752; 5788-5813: 0.99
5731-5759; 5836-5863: 1.00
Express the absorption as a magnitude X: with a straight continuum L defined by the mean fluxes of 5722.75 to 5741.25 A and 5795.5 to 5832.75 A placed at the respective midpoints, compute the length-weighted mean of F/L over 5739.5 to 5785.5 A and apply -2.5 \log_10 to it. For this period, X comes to 0.03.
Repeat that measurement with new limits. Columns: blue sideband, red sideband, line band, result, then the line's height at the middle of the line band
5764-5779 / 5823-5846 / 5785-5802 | -0.03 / 31.4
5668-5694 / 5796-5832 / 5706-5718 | 0.11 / 30.9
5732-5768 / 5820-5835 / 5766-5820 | 0.03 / 31.8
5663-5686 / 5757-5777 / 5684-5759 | -0.02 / 30.9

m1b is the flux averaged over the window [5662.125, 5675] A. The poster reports 29.5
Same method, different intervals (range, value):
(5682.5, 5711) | 30.5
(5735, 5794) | 31.6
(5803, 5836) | 31.1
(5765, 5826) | 31.1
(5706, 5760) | 31.7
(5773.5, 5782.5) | 30.5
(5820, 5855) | 32.8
